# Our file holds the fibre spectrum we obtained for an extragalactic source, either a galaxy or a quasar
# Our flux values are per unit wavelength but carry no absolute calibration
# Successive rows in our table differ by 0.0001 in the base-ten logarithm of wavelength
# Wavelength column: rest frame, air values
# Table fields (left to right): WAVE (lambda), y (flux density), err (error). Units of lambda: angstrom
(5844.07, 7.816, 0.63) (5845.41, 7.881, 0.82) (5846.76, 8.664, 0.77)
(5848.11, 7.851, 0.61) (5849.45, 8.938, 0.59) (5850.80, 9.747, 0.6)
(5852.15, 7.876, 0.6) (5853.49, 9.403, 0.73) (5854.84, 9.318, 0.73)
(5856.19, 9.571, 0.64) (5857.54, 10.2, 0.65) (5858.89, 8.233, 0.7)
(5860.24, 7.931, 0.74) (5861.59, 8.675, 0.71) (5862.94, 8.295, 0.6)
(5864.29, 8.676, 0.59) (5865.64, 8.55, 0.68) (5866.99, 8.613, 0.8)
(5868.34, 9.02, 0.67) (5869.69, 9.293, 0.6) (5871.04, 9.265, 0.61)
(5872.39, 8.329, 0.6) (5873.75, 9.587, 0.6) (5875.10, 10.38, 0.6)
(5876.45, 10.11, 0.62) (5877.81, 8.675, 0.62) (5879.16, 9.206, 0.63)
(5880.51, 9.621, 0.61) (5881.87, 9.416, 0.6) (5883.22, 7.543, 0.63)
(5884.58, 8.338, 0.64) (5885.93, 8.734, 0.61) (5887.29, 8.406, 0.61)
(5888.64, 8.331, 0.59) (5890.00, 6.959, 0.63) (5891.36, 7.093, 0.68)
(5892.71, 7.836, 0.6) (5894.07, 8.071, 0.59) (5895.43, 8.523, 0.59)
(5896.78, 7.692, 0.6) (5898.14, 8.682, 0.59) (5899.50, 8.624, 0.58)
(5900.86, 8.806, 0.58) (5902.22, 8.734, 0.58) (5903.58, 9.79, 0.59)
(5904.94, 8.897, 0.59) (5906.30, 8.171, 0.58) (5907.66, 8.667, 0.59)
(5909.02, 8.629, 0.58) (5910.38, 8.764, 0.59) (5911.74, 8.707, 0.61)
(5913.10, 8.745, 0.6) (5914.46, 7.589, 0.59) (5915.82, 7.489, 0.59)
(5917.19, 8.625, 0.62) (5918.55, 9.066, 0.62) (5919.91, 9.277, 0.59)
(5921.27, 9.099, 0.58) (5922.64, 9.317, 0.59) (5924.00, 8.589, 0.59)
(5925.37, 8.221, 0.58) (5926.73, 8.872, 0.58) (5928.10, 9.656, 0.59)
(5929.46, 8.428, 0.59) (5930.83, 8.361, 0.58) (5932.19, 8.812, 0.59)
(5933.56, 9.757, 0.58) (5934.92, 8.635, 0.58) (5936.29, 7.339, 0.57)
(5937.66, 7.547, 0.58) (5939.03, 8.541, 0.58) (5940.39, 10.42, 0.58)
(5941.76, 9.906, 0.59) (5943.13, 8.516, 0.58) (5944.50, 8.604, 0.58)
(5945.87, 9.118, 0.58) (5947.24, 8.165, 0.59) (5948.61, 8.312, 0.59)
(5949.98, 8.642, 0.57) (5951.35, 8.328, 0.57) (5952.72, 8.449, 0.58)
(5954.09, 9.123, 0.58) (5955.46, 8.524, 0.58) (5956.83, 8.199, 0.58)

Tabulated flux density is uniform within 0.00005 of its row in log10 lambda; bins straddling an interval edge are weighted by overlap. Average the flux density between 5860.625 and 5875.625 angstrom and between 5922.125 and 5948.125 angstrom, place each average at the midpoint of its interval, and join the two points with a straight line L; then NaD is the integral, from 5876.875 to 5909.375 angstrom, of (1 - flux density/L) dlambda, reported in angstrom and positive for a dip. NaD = 1.4 angstrom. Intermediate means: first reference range 8.94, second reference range 8.77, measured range 8.49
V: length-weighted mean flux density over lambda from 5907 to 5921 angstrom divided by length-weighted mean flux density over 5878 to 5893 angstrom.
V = 1.03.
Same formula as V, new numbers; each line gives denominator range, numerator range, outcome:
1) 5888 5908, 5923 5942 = 1.06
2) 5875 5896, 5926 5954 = 1.02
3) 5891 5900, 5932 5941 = 1.07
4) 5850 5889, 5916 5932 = 0.99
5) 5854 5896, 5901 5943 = 1.00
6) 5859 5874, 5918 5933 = 1.02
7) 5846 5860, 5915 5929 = 0.98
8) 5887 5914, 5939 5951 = 1.06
